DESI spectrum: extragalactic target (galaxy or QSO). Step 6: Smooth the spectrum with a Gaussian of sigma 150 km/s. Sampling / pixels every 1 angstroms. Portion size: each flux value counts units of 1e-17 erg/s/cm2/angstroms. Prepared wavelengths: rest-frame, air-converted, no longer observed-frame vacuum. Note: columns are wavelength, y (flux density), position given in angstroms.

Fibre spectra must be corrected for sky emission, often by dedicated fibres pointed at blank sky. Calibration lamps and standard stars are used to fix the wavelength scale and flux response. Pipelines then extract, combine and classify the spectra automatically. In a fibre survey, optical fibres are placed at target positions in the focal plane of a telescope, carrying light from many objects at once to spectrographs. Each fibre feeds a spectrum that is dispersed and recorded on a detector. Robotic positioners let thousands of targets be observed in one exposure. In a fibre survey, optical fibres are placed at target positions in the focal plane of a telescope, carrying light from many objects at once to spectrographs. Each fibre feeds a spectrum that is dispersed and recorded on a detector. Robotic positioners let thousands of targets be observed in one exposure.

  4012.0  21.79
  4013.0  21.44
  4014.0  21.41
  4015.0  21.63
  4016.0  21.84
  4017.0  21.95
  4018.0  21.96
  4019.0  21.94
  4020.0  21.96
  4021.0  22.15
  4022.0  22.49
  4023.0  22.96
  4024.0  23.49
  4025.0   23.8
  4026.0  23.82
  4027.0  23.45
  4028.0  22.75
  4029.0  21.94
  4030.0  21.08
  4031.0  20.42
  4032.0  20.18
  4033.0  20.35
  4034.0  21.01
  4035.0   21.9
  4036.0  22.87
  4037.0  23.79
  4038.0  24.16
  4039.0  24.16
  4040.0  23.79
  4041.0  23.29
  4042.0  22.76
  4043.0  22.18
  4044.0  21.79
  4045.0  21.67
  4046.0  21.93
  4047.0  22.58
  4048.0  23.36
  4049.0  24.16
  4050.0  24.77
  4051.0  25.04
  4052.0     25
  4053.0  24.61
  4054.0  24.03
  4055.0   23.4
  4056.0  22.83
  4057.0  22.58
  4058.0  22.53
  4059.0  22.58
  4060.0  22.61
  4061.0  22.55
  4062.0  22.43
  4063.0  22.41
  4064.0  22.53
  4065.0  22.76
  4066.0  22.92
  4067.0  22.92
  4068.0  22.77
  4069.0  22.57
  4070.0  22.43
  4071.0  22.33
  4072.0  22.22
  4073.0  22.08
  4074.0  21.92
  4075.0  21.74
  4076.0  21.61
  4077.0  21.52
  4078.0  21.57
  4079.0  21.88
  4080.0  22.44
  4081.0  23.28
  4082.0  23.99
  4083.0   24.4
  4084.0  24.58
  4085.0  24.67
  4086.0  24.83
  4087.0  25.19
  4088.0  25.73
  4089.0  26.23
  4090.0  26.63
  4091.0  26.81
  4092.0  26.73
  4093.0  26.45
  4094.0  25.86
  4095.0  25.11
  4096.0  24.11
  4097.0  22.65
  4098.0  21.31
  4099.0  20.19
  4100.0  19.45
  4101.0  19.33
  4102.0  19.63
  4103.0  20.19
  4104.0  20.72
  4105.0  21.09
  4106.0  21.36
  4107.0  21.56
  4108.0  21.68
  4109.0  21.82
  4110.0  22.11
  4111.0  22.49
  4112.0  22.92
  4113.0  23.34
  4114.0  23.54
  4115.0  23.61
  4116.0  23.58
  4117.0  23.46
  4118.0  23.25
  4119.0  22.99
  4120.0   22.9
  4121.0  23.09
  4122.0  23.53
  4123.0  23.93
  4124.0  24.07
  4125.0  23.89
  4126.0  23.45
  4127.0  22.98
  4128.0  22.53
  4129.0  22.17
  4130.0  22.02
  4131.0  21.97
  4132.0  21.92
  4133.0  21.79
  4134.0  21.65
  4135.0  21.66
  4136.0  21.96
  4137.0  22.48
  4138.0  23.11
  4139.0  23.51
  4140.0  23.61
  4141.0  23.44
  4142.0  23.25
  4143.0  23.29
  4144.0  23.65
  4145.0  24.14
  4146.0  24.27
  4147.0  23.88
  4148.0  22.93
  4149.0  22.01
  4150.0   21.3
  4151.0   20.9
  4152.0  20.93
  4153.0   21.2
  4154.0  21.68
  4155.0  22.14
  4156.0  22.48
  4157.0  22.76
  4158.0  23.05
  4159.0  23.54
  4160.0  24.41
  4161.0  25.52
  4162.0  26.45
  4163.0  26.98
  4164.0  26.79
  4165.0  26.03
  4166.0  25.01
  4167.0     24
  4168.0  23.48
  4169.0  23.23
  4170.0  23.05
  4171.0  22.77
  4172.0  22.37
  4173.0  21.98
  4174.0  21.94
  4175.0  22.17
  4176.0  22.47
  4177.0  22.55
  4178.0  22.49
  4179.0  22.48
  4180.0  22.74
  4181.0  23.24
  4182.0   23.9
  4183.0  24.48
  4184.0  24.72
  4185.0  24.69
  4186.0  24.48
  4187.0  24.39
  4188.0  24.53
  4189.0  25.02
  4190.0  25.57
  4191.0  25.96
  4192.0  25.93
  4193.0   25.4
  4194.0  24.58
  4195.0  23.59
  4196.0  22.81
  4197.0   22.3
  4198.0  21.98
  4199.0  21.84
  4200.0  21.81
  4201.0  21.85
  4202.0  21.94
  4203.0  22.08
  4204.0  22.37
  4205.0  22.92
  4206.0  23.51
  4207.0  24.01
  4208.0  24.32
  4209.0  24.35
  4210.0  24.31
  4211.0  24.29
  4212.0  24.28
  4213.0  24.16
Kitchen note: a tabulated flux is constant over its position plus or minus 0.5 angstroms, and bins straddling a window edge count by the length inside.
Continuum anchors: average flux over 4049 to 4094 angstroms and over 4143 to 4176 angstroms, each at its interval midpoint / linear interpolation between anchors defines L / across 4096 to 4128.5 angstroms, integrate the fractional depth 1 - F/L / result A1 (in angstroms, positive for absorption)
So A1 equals 1.6 angstroms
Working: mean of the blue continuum 23.6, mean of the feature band 22.3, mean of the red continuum 23.3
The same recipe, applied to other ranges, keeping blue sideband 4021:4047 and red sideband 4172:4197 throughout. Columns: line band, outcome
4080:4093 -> -1.3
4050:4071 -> -0.4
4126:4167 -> 0.5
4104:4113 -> 0.5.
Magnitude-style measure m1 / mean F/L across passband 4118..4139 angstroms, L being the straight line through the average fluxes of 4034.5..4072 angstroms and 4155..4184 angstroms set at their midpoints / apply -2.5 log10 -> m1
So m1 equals 0.03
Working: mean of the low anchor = 23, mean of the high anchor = 23.6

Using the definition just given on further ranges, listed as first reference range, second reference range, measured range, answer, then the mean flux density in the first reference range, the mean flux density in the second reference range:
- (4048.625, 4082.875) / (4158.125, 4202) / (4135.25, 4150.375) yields 0.02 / 22.9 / 23.8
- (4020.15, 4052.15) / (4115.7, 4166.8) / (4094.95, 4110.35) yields 0.09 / 22.8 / 23.2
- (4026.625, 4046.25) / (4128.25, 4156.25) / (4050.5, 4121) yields -0.03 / 22.3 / 22.5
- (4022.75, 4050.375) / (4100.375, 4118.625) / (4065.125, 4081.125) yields 0.00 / 22.6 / 22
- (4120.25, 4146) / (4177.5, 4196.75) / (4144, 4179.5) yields 0.02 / 22.9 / 24.2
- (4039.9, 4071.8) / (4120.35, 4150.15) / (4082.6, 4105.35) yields -0.03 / 23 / 22.9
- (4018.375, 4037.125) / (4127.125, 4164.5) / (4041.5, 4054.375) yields -0.05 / 22.2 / 23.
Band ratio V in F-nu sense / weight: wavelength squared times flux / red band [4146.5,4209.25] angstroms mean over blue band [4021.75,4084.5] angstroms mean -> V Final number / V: 1.09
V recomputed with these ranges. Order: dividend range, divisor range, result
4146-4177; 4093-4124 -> 1.06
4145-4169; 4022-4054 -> 1.09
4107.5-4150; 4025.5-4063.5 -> 1.05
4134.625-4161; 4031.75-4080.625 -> 1.05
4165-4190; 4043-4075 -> 1.09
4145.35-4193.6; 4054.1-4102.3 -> 1.07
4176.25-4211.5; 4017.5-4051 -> 1.13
